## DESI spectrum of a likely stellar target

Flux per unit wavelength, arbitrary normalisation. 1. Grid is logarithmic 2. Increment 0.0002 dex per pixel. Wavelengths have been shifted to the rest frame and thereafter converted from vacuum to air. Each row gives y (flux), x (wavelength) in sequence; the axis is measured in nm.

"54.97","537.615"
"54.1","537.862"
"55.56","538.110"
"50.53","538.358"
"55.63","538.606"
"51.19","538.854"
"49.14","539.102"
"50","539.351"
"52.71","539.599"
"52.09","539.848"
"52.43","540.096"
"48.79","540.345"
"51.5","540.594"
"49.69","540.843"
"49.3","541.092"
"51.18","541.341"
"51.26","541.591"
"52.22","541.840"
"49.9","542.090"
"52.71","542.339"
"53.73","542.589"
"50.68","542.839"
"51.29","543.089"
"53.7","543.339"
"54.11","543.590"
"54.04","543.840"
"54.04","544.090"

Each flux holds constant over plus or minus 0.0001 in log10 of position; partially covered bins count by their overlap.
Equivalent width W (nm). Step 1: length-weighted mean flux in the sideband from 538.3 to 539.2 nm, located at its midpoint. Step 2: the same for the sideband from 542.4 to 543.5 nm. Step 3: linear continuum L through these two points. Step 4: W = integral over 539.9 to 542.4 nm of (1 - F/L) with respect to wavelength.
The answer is 0.06 nm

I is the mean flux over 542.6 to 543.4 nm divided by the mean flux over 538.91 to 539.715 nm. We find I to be 1.03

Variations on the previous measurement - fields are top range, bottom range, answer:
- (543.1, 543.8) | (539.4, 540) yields 1.03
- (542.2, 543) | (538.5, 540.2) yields 1.01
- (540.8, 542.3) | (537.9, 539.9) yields 0.97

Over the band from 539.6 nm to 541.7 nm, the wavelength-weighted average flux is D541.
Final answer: 50.9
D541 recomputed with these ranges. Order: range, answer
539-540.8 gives 50.9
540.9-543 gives 51.3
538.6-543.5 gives 51.4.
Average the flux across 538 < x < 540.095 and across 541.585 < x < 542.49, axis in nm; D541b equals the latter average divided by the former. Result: 0.99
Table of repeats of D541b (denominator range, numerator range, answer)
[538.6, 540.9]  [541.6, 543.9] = 1.02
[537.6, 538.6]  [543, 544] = 0.99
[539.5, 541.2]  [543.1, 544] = 1.05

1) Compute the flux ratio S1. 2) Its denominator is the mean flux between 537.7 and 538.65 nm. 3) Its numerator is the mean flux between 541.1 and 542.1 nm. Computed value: 0.95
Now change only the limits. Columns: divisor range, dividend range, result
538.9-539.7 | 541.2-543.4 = 1.02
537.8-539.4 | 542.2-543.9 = 1.01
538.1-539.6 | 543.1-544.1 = 1.04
